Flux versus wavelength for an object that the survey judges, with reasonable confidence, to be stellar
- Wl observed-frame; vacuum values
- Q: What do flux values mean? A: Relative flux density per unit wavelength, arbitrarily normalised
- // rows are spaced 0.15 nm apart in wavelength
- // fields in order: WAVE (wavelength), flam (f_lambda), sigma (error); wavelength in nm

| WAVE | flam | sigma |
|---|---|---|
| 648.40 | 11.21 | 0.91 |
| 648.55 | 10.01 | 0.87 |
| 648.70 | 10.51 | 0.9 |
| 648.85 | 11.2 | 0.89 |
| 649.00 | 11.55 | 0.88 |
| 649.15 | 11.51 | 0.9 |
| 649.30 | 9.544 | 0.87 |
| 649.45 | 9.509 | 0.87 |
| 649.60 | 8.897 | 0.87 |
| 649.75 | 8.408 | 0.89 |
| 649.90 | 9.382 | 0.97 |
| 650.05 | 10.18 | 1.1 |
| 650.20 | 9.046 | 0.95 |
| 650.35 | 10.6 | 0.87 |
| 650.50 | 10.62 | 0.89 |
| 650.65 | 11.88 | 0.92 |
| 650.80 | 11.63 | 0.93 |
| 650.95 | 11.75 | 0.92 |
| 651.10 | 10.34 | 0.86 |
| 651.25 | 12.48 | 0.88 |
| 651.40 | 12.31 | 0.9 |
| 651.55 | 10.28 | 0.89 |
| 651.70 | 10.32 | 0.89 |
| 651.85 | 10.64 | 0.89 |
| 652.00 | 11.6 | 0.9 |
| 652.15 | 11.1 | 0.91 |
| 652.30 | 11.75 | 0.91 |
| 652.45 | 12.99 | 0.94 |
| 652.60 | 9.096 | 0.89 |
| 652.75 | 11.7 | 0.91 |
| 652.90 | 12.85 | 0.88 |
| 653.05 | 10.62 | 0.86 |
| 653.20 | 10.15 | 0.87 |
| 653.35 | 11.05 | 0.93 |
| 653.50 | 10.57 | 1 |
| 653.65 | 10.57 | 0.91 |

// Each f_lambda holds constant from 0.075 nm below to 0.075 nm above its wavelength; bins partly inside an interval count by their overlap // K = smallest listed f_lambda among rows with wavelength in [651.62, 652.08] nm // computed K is 10.32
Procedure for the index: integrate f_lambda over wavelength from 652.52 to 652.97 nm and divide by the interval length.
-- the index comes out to 11.2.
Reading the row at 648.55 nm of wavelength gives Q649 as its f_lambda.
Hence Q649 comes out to 10.01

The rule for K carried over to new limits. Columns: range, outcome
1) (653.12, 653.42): 10.15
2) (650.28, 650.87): 10.6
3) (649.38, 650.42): 8.408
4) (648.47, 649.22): 10.01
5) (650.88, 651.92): 10.28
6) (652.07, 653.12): 9.096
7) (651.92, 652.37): 11.1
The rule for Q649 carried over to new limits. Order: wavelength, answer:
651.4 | 12.31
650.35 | 10.6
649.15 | 11.51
